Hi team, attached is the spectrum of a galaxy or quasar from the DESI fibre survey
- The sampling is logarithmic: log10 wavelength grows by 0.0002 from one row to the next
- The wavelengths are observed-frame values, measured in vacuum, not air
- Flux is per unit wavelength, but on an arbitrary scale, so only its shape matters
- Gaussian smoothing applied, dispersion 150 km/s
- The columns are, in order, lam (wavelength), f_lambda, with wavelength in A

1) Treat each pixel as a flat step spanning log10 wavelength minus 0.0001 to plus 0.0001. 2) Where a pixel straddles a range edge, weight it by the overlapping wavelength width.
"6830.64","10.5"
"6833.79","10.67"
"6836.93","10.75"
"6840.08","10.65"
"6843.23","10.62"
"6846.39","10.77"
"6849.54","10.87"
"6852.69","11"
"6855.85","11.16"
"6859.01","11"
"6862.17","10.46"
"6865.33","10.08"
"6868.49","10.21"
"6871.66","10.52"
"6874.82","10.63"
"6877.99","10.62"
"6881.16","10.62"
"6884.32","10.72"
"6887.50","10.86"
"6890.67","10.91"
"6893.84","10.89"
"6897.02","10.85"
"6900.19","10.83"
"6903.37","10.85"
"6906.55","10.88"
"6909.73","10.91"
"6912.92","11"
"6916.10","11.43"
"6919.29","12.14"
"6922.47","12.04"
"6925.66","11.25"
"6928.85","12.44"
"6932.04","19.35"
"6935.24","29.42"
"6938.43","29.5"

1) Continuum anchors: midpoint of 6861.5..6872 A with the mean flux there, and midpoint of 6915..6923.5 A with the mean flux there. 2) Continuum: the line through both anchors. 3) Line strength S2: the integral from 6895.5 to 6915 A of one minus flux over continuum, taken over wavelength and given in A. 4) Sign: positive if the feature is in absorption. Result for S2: 0.9 A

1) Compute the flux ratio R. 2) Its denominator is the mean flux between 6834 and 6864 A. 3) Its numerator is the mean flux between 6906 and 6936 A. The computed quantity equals 1.3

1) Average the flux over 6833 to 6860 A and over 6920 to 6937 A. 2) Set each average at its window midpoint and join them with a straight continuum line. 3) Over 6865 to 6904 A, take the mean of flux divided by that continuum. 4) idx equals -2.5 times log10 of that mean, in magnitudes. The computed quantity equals 0.26 mag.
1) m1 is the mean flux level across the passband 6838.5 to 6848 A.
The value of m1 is 10.7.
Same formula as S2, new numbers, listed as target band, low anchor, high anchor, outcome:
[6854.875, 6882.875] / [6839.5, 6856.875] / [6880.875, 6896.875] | 0.7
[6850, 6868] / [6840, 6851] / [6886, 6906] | 0.1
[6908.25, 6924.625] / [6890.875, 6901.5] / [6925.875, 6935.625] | 3.8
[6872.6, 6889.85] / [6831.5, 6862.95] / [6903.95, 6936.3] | 2.1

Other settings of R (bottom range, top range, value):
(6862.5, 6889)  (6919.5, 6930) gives 1.13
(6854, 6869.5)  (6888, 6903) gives 1.03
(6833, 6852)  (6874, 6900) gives 1.00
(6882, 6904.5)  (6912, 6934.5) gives 1.24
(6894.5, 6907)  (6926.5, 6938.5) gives 1.94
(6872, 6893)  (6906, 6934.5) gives 1.21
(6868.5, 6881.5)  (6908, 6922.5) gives 1.09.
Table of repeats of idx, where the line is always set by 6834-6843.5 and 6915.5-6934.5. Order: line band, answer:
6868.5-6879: 0.14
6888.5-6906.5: 0.19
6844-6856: 0.02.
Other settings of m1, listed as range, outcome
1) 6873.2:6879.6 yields 10.6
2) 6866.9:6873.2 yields 10.4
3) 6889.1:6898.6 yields 10.9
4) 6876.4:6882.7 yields 10.6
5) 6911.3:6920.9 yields 11.5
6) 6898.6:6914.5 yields 10.9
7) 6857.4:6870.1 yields 10.4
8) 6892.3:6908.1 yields 10.9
